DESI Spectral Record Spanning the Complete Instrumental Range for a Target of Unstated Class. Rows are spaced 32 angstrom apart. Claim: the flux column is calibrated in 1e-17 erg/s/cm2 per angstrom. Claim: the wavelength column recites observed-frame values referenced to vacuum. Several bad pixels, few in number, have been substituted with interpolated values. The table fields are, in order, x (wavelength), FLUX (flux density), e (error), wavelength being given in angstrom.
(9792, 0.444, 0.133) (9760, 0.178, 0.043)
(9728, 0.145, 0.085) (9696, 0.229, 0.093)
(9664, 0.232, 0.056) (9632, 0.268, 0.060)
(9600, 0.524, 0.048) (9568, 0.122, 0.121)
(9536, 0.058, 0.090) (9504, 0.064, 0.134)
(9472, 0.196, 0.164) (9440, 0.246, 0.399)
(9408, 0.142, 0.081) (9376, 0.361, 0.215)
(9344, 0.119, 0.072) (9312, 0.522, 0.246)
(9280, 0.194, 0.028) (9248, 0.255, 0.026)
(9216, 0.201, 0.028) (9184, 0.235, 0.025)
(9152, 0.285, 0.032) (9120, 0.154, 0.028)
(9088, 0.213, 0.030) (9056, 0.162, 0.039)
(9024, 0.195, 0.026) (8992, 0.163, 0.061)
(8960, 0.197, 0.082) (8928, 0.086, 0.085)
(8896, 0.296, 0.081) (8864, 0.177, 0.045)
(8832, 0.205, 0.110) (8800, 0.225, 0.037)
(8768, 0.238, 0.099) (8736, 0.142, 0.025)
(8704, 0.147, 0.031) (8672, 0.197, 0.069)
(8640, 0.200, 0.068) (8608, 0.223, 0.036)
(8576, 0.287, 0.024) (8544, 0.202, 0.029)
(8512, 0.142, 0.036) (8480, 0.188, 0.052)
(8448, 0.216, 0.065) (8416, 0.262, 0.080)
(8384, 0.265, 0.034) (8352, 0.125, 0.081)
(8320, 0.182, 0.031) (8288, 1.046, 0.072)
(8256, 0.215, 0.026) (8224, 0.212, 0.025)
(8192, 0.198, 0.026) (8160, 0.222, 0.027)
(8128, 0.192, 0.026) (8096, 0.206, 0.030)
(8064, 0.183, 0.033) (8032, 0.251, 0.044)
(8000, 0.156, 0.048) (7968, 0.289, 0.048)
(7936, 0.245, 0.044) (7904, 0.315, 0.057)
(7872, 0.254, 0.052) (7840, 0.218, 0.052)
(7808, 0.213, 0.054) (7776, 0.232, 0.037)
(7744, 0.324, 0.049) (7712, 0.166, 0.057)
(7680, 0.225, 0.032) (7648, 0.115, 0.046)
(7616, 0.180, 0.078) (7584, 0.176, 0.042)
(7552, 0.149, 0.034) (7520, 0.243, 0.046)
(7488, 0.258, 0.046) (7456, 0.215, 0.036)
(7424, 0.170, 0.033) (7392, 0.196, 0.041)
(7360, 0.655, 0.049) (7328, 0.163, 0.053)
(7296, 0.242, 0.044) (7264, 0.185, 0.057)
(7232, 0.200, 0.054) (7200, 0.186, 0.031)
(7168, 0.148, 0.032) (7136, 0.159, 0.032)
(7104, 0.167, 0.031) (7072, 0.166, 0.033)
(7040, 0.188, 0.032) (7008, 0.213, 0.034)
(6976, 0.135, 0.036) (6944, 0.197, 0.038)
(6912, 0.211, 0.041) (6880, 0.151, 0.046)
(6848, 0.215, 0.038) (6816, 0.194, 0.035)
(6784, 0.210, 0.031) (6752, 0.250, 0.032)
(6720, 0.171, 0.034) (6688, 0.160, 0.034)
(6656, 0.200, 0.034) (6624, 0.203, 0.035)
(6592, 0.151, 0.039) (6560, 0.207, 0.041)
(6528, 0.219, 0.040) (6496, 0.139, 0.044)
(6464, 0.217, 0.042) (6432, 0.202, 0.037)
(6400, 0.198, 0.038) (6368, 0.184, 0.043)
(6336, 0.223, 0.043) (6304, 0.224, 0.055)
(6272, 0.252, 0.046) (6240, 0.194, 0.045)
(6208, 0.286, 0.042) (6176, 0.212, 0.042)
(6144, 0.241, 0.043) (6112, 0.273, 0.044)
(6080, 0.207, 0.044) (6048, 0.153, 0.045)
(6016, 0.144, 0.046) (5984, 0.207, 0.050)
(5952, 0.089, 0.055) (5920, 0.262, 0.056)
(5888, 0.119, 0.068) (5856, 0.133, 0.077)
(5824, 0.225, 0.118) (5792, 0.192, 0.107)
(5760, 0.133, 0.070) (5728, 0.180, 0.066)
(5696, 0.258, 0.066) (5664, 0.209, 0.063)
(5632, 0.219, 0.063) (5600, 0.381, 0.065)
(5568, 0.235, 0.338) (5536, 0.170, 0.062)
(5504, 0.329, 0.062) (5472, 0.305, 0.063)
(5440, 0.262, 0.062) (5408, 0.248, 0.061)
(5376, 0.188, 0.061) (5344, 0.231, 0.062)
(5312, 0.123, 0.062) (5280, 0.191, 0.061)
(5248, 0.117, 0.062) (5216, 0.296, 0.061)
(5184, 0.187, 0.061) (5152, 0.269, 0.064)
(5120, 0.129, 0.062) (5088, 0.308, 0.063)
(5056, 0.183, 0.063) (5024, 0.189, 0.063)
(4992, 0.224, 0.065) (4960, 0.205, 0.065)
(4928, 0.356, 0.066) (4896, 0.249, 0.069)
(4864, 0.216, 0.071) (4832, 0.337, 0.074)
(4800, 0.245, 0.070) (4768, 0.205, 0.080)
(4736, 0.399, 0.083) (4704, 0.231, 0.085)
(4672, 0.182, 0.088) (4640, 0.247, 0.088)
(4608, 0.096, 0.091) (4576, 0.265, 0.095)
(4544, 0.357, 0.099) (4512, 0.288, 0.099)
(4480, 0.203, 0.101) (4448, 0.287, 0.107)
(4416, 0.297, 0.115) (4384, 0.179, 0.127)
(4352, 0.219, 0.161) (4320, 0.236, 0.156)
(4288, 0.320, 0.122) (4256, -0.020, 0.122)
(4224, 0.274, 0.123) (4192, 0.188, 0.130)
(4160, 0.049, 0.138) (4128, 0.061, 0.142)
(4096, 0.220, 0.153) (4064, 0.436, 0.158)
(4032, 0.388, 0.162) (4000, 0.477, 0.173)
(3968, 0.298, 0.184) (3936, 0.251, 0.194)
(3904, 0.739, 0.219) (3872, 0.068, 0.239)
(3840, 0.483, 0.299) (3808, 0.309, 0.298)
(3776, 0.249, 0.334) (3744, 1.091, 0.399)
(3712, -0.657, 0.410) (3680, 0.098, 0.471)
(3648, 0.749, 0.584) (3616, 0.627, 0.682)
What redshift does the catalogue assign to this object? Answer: 0.975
